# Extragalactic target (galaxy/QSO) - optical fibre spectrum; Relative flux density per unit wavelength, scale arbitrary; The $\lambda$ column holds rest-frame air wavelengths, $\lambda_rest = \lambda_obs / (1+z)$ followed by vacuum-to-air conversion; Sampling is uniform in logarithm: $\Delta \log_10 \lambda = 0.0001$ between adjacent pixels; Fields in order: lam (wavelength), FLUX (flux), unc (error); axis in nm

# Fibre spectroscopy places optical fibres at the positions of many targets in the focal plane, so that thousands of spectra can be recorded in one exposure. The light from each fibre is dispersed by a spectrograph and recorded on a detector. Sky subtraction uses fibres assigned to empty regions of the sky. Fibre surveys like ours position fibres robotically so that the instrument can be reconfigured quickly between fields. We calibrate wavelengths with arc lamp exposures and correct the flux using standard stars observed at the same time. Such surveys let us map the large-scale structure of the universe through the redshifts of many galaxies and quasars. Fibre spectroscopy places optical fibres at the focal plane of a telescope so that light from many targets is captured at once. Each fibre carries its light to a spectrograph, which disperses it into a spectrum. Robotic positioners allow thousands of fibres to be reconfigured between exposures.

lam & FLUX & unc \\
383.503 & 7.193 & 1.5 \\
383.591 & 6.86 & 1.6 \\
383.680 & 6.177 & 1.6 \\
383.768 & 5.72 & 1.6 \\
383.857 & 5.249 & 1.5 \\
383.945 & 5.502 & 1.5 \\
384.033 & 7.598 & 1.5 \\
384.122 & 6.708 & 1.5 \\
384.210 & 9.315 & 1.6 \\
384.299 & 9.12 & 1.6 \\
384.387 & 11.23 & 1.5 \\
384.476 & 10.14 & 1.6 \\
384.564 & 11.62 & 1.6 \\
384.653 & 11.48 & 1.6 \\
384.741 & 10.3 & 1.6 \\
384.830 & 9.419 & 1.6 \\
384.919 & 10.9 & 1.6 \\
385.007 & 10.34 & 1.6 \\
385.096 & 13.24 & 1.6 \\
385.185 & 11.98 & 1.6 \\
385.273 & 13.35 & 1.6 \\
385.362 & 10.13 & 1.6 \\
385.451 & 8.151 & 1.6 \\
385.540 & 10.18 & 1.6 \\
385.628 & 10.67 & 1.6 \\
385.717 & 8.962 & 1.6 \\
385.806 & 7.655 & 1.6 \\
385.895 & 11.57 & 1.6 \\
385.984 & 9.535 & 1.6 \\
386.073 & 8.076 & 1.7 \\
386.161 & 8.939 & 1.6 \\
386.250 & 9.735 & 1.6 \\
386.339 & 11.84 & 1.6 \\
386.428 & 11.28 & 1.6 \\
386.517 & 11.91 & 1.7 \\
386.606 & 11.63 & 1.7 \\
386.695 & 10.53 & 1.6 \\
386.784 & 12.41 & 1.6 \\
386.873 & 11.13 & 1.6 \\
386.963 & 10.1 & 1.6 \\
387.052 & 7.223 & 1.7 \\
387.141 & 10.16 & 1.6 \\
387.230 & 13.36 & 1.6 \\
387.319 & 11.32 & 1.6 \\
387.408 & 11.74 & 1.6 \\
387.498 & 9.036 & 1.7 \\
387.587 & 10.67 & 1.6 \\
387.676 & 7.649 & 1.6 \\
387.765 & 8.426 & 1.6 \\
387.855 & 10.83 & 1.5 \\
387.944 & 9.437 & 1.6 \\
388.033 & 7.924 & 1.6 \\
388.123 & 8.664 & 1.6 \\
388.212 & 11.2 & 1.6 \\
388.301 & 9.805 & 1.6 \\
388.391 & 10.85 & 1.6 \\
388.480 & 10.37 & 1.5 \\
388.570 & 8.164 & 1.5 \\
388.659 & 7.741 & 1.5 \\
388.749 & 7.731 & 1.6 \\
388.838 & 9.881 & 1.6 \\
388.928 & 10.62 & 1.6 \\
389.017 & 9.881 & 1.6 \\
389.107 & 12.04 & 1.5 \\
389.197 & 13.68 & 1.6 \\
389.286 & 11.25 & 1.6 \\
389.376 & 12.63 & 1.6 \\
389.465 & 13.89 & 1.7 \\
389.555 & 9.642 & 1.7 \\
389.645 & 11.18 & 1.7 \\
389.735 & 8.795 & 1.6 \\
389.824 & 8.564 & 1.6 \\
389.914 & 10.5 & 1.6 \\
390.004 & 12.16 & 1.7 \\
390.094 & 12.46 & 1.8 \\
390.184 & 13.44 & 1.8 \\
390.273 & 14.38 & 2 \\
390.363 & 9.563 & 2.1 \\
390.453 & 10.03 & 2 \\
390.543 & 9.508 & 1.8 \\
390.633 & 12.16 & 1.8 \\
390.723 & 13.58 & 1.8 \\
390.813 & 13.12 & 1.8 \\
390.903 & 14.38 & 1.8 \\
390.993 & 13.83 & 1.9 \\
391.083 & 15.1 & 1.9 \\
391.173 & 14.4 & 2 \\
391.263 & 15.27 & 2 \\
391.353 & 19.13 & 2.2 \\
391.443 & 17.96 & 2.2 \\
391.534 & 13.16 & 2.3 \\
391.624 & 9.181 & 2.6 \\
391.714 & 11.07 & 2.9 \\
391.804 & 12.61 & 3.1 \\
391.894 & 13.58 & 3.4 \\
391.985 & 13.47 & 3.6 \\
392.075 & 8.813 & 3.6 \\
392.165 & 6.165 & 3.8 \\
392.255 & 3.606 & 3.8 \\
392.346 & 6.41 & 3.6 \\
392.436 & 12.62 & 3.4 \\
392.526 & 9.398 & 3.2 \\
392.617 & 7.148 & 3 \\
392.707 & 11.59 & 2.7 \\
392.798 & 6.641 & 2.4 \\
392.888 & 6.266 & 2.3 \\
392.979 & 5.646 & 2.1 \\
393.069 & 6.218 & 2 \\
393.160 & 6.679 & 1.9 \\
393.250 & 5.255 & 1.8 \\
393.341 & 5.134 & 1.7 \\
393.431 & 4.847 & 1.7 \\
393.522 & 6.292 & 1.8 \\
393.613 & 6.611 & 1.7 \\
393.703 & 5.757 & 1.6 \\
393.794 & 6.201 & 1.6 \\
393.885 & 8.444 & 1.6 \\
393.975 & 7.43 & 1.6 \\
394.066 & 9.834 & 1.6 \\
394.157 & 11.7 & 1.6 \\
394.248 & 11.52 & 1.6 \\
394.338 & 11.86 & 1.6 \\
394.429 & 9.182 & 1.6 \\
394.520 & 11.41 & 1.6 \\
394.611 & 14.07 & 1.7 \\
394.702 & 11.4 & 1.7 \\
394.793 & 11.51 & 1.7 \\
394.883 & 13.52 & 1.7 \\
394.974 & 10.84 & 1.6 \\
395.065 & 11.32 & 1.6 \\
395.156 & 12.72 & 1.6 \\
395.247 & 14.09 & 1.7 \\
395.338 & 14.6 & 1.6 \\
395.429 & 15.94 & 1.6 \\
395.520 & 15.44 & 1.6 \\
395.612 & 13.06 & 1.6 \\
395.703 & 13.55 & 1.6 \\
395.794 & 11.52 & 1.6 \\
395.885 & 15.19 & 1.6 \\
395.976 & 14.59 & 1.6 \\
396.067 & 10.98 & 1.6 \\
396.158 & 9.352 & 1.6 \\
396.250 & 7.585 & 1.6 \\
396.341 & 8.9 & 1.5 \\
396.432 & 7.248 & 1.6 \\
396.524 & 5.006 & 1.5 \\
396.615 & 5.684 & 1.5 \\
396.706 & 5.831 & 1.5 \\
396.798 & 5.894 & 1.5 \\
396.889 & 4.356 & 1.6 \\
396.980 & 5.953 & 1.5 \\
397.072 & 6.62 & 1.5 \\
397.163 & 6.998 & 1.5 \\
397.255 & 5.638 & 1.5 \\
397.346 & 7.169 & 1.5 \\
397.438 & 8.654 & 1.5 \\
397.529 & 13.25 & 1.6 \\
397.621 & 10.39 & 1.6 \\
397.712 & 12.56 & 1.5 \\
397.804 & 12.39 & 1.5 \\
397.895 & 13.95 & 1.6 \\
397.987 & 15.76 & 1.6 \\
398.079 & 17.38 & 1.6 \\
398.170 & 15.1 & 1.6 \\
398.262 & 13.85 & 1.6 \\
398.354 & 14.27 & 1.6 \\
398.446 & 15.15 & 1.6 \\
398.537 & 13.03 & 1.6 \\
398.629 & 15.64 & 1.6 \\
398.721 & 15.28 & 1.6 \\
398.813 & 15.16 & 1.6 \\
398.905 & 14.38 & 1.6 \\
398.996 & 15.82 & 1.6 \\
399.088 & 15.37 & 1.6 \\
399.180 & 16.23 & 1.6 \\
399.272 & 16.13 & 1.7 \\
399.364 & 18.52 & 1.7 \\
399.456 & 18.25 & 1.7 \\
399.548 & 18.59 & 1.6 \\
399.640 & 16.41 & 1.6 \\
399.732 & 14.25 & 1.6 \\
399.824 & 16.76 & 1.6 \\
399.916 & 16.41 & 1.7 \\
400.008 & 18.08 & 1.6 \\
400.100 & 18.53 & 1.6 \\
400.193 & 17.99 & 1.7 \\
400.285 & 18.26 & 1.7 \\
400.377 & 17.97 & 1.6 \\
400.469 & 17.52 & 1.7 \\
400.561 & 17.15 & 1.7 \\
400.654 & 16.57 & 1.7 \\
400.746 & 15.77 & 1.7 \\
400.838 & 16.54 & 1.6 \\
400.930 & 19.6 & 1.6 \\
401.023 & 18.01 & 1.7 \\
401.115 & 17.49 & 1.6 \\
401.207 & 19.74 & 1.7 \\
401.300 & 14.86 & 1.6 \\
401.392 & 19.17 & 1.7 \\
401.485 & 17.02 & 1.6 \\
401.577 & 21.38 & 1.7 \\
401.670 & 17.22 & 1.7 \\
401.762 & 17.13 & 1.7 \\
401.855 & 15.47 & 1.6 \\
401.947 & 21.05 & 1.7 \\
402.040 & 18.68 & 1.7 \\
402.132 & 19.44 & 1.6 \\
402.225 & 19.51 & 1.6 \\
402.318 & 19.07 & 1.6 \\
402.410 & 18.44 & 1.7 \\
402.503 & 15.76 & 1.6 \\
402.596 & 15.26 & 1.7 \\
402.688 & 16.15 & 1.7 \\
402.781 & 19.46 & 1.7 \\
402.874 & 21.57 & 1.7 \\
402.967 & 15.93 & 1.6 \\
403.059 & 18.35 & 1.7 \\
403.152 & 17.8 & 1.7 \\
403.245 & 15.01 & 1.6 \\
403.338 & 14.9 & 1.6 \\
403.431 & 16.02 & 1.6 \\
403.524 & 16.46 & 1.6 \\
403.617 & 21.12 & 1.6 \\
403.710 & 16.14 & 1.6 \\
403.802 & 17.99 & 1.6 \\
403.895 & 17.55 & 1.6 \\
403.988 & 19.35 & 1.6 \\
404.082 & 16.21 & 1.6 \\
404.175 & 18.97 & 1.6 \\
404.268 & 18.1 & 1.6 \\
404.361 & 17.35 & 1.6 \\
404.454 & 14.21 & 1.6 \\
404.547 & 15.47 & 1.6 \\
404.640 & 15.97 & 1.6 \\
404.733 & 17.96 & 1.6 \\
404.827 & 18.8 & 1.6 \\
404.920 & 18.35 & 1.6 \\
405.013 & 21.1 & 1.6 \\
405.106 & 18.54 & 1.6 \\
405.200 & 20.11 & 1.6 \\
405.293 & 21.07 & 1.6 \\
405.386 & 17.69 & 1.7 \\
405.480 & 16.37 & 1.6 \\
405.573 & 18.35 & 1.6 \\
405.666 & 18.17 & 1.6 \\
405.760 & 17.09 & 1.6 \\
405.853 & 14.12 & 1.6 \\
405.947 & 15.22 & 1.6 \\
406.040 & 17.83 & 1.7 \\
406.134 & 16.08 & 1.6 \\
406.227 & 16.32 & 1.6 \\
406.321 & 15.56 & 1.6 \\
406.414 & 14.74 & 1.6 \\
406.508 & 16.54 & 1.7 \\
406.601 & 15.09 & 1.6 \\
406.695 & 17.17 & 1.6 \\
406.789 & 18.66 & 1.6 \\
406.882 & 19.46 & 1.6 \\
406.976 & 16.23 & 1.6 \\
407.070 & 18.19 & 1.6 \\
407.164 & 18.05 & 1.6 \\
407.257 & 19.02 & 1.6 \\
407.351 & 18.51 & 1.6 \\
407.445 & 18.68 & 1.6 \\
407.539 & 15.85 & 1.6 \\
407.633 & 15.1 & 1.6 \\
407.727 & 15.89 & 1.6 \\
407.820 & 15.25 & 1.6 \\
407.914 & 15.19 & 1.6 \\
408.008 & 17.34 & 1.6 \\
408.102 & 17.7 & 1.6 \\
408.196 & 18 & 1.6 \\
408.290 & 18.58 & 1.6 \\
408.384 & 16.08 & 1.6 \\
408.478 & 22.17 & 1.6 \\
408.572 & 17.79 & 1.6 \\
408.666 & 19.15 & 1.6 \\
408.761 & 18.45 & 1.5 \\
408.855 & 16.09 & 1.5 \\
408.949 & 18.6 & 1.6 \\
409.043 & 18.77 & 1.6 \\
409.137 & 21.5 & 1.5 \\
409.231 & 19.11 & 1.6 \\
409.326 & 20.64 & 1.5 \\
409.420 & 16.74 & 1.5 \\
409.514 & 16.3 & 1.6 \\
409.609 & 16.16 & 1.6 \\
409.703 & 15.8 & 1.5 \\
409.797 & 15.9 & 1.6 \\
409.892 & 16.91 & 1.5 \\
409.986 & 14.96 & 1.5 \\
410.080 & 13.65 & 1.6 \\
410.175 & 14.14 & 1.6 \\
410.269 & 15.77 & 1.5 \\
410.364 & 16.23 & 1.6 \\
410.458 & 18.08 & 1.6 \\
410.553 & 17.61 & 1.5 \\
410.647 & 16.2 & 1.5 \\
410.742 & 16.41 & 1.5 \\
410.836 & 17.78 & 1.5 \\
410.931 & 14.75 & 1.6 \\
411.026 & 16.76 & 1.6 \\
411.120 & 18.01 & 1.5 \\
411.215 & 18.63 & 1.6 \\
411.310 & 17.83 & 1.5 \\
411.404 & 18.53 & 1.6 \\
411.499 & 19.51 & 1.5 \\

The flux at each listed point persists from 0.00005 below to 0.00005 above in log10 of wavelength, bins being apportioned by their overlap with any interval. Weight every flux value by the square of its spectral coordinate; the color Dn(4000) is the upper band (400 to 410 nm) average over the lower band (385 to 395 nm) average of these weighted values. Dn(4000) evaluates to 1.83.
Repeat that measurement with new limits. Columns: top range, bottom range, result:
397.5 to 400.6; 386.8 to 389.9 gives 1.64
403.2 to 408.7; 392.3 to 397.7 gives 1.96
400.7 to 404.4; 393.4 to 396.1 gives 1.65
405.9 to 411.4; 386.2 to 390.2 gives 1.81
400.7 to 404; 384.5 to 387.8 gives 1.85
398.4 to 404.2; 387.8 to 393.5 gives 1.74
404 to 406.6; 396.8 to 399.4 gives 1.42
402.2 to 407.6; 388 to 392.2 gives 1.62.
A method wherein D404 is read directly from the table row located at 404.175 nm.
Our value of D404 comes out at 18.97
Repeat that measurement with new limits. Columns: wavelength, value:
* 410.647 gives 16.2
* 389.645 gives 11.18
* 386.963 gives 10.1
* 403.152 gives 17.8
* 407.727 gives 15.89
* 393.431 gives 4.847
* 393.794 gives 6.201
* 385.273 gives 13.35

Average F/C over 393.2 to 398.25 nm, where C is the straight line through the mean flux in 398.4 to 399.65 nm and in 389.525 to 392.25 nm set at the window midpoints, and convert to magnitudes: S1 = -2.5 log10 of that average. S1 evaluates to 0.38 mag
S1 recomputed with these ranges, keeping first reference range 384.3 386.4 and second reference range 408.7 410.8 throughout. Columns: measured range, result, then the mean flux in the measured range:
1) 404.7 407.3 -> -0.10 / 17.6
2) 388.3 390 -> 0.10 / 10.4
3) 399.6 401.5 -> -0.19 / 17.3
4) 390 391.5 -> -0.15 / 13.6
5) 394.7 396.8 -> 0.18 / 11.2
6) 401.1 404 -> -0.18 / 17.8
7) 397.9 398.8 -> -0.08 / 15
